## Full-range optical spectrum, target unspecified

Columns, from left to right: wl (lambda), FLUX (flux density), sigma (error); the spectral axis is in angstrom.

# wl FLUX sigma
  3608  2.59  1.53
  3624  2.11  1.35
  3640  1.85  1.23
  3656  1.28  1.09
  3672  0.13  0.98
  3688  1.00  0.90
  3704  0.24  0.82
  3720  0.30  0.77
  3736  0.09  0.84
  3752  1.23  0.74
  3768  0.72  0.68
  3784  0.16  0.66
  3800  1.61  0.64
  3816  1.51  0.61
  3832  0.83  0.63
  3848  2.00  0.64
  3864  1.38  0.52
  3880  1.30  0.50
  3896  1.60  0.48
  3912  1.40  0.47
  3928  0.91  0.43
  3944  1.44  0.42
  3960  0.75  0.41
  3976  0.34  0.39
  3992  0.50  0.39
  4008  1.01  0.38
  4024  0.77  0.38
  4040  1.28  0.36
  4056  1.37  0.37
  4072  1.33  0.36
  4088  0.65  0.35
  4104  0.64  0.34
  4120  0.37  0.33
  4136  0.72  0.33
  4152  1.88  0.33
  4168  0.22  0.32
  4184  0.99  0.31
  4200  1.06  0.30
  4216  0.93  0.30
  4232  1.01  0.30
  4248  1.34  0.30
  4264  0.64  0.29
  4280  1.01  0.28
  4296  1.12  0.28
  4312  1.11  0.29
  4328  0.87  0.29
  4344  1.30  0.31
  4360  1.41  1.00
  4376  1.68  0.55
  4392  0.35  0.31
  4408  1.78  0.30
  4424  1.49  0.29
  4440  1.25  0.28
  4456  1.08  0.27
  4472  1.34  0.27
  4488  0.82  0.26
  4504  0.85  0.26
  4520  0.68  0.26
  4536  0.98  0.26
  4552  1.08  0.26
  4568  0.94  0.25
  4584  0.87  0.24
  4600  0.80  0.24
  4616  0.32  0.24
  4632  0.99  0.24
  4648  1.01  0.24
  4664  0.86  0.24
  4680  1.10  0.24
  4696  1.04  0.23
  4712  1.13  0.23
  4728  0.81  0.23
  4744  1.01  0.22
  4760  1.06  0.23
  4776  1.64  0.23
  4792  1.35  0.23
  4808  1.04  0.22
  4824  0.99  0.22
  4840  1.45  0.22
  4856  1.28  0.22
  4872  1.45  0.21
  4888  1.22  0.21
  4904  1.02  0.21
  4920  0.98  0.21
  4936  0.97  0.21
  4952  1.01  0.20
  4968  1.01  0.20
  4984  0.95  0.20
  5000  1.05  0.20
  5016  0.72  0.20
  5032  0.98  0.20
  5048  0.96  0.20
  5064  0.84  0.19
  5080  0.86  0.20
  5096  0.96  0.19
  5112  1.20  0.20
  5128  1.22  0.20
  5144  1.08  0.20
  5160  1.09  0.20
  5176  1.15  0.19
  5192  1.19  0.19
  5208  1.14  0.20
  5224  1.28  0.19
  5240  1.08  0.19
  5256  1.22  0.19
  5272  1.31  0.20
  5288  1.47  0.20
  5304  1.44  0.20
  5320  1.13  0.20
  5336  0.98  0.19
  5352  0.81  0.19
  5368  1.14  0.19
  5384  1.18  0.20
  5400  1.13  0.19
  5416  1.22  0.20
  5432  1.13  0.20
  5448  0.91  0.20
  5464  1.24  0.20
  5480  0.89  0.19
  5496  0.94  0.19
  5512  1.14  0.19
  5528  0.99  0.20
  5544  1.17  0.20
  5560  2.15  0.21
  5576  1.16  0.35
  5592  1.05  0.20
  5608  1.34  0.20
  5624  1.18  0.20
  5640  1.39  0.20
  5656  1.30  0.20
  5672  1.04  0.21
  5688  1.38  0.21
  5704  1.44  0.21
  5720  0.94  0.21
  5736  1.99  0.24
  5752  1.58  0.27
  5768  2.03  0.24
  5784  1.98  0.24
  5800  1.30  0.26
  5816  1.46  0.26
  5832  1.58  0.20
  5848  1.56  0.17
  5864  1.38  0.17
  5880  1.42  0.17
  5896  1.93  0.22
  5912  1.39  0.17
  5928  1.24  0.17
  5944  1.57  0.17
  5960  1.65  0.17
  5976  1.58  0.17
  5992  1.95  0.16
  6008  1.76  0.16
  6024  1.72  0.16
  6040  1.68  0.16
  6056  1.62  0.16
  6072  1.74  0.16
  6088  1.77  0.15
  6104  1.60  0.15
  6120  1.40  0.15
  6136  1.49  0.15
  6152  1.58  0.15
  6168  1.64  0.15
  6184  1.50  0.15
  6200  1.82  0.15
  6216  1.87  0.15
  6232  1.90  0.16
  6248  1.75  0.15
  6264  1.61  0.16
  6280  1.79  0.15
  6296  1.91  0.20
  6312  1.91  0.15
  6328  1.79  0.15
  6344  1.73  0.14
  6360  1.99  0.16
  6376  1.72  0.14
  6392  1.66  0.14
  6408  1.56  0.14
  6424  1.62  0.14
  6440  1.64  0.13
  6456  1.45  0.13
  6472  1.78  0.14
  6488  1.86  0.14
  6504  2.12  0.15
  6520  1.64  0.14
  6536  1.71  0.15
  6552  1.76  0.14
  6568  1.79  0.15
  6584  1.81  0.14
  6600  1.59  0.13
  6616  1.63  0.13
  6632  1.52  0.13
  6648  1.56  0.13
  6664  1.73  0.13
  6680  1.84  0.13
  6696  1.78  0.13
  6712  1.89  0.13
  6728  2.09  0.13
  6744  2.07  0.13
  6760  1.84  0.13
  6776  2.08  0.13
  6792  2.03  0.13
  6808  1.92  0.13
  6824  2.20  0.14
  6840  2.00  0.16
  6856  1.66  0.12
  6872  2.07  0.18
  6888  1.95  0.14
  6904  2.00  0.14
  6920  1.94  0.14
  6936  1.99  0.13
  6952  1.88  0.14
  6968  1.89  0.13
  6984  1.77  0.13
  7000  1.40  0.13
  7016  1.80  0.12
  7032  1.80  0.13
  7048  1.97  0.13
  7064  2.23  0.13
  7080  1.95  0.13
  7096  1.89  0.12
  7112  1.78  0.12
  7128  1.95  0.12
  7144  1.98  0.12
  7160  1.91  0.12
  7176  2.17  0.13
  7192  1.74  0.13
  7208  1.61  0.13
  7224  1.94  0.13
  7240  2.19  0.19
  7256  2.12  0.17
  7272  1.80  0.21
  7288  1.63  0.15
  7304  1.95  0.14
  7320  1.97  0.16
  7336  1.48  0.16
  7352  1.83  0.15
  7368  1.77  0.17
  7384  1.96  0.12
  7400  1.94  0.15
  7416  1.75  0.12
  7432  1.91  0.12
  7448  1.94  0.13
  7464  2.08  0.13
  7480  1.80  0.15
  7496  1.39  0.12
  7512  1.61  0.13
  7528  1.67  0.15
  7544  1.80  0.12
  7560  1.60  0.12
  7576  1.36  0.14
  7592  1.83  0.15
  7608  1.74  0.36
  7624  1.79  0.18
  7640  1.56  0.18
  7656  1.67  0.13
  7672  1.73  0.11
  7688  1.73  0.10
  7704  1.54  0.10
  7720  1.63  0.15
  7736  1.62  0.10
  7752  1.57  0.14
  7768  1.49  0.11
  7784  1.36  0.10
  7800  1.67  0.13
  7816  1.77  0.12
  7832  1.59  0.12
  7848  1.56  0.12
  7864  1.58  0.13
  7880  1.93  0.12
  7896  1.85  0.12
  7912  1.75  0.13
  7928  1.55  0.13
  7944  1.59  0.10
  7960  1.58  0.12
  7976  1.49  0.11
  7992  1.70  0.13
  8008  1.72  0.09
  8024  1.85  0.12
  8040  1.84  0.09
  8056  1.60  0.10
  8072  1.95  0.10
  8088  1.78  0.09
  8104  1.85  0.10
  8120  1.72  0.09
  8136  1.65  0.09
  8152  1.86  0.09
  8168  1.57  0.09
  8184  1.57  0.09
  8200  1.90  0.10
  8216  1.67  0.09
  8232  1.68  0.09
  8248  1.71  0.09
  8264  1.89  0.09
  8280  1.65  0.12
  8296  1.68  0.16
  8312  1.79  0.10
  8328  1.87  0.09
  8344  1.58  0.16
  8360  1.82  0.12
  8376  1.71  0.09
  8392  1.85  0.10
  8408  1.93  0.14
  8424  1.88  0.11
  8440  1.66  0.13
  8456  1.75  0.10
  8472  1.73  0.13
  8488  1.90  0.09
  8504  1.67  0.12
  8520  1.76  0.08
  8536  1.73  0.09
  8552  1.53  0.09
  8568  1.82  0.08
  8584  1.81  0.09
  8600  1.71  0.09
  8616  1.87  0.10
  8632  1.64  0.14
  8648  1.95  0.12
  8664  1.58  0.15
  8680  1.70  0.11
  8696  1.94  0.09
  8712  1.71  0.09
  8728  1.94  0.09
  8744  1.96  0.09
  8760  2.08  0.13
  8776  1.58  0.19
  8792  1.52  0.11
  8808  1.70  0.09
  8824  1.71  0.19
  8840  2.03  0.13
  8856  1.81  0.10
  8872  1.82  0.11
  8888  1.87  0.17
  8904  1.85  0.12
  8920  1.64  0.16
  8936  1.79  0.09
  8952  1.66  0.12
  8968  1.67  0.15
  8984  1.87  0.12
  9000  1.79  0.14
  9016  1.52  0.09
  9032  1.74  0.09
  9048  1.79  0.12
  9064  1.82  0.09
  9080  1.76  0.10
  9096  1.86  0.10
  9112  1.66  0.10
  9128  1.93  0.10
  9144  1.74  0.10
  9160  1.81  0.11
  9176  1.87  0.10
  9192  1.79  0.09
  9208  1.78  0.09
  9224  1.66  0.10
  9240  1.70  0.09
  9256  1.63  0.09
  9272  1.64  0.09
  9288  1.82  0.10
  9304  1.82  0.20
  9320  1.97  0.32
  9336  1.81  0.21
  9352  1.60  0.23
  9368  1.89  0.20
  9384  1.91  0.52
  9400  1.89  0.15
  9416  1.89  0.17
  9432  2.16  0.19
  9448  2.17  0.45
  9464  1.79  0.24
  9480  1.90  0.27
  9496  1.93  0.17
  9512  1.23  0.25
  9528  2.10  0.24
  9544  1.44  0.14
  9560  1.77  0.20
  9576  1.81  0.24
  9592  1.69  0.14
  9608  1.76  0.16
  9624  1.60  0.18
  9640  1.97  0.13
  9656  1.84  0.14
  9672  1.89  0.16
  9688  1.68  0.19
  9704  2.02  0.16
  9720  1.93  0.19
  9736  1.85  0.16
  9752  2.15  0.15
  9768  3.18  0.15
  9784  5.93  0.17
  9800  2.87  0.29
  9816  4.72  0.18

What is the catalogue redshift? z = 0.49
